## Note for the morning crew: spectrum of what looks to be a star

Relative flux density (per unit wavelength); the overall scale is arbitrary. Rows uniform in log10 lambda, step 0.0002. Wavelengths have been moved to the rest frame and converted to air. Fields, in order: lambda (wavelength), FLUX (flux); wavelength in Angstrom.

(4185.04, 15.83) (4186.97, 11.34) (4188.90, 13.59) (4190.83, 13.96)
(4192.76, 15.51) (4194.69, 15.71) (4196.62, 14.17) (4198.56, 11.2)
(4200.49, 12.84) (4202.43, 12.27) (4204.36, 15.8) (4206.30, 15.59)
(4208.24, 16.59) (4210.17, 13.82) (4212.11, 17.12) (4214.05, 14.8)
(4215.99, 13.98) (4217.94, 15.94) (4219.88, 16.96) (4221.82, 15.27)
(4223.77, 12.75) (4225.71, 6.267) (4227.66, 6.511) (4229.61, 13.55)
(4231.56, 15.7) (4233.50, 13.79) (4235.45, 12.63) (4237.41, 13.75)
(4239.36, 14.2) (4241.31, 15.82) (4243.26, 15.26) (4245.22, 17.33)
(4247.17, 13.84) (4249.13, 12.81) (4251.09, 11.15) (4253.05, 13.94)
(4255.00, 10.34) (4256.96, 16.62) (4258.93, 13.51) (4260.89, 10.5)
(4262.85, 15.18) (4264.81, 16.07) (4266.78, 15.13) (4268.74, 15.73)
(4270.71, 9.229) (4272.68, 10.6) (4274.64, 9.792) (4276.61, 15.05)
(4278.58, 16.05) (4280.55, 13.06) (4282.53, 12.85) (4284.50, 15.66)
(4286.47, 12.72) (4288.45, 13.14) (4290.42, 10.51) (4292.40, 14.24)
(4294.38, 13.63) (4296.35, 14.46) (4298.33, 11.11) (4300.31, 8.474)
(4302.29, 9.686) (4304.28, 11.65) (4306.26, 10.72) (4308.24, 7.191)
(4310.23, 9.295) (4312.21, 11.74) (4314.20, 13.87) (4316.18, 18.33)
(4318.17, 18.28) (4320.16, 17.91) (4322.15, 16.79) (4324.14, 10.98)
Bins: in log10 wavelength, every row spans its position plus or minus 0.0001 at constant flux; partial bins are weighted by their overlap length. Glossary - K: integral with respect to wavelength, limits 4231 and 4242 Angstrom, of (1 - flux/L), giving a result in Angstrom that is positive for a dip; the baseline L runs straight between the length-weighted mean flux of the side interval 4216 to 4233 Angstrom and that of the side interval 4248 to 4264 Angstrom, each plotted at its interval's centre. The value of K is -1.0 Angstrom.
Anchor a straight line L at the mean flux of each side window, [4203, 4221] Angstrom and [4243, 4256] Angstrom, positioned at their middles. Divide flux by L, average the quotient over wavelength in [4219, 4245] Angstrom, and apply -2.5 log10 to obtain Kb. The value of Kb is 0.08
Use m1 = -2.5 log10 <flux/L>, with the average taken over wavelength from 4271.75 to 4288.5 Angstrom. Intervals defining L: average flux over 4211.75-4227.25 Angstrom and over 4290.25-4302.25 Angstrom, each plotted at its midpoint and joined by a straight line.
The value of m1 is -0.075 mag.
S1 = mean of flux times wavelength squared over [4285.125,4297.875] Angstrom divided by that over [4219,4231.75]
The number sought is 1.11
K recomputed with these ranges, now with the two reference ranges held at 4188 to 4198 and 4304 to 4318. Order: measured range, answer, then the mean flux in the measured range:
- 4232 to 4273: -1.3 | 13.8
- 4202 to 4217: -1.0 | 15.1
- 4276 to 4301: -1.0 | 13.2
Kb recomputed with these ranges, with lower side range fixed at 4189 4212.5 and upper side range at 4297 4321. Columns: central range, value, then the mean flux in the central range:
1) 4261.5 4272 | -0.07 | 14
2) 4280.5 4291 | -0.02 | 13.1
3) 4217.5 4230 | 0.15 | 12.3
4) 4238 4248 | -0.12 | 15.3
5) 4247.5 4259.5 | 0.03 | 13.1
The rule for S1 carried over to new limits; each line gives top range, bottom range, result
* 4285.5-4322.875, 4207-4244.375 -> 0.95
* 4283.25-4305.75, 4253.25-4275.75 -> 0.96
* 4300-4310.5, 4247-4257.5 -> 0.76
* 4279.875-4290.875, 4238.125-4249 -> 0.89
